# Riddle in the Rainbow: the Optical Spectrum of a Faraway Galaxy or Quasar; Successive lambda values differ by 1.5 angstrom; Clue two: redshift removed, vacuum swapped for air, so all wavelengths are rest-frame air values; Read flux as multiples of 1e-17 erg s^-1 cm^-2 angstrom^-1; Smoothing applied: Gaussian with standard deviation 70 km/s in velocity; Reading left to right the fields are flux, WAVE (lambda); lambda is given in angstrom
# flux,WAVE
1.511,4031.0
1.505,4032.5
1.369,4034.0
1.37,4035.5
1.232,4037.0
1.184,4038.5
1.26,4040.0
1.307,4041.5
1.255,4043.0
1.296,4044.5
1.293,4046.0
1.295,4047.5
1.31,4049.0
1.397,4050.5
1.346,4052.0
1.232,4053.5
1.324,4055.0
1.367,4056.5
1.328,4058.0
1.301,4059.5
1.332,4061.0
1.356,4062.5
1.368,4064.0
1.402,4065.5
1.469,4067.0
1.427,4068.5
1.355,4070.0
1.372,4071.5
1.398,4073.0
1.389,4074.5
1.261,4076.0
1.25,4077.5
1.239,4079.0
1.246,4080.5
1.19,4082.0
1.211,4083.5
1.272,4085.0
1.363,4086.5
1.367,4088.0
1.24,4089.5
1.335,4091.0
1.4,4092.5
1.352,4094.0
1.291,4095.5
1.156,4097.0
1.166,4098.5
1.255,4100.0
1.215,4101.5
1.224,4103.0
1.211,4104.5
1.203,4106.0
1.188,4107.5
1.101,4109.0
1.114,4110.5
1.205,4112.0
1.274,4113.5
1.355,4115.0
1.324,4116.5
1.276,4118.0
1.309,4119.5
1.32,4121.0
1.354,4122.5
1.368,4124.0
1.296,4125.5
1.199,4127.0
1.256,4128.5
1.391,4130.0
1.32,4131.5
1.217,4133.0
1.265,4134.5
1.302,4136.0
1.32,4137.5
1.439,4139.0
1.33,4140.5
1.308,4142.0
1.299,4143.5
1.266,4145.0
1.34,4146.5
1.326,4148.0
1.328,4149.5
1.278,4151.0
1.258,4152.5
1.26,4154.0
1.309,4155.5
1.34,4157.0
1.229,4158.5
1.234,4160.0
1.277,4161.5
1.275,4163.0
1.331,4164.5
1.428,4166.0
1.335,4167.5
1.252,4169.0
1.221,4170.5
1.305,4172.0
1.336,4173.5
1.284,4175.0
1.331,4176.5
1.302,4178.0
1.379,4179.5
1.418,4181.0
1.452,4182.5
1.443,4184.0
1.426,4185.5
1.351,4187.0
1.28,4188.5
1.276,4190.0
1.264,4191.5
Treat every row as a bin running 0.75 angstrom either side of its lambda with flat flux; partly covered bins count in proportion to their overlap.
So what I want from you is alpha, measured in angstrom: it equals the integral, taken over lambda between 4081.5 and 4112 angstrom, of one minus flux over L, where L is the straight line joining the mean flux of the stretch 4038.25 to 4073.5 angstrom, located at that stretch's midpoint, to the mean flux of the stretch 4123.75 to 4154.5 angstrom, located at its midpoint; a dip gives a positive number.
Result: 1.8 angstrom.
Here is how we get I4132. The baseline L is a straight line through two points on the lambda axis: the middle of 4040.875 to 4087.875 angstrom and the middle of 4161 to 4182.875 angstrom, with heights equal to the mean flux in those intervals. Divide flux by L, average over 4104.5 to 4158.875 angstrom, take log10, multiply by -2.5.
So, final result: 0.03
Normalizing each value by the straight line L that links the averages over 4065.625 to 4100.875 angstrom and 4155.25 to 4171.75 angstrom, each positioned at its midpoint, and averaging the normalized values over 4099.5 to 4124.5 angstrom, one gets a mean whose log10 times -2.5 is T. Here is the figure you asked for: 0.04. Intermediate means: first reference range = 1.31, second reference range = 1.29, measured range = 1.25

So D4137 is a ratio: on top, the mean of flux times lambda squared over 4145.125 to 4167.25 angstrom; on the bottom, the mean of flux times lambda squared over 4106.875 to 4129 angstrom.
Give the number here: 1.0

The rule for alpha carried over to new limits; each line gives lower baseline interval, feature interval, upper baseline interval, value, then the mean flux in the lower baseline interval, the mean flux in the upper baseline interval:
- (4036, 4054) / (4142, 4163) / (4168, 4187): 0.73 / 1.29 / 1.35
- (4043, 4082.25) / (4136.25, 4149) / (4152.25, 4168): -0.23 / 1.33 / 1.3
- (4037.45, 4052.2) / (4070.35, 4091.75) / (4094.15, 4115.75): -0.87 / 1.29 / 1.22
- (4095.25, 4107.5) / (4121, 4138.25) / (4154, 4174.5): -0.70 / 1.21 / 1.3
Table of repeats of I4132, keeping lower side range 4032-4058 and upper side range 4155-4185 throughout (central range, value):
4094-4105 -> 0.08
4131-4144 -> 0.01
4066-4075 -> -0.07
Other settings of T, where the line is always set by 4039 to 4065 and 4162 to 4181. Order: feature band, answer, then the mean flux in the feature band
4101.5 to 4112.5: 0.119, 1.18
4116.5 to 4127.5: 0.008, 1.31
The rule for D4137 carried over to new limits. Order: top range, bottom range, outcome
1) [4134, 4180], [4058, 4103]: 1.04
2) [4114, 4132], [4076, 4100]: 1.05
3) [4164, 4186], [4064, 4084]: 1.07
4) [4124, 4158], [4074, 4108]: 1.06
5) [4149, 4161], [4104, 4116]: 1.08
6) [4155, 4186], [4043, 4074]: 1.04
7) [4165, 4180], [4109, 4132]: 1.05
